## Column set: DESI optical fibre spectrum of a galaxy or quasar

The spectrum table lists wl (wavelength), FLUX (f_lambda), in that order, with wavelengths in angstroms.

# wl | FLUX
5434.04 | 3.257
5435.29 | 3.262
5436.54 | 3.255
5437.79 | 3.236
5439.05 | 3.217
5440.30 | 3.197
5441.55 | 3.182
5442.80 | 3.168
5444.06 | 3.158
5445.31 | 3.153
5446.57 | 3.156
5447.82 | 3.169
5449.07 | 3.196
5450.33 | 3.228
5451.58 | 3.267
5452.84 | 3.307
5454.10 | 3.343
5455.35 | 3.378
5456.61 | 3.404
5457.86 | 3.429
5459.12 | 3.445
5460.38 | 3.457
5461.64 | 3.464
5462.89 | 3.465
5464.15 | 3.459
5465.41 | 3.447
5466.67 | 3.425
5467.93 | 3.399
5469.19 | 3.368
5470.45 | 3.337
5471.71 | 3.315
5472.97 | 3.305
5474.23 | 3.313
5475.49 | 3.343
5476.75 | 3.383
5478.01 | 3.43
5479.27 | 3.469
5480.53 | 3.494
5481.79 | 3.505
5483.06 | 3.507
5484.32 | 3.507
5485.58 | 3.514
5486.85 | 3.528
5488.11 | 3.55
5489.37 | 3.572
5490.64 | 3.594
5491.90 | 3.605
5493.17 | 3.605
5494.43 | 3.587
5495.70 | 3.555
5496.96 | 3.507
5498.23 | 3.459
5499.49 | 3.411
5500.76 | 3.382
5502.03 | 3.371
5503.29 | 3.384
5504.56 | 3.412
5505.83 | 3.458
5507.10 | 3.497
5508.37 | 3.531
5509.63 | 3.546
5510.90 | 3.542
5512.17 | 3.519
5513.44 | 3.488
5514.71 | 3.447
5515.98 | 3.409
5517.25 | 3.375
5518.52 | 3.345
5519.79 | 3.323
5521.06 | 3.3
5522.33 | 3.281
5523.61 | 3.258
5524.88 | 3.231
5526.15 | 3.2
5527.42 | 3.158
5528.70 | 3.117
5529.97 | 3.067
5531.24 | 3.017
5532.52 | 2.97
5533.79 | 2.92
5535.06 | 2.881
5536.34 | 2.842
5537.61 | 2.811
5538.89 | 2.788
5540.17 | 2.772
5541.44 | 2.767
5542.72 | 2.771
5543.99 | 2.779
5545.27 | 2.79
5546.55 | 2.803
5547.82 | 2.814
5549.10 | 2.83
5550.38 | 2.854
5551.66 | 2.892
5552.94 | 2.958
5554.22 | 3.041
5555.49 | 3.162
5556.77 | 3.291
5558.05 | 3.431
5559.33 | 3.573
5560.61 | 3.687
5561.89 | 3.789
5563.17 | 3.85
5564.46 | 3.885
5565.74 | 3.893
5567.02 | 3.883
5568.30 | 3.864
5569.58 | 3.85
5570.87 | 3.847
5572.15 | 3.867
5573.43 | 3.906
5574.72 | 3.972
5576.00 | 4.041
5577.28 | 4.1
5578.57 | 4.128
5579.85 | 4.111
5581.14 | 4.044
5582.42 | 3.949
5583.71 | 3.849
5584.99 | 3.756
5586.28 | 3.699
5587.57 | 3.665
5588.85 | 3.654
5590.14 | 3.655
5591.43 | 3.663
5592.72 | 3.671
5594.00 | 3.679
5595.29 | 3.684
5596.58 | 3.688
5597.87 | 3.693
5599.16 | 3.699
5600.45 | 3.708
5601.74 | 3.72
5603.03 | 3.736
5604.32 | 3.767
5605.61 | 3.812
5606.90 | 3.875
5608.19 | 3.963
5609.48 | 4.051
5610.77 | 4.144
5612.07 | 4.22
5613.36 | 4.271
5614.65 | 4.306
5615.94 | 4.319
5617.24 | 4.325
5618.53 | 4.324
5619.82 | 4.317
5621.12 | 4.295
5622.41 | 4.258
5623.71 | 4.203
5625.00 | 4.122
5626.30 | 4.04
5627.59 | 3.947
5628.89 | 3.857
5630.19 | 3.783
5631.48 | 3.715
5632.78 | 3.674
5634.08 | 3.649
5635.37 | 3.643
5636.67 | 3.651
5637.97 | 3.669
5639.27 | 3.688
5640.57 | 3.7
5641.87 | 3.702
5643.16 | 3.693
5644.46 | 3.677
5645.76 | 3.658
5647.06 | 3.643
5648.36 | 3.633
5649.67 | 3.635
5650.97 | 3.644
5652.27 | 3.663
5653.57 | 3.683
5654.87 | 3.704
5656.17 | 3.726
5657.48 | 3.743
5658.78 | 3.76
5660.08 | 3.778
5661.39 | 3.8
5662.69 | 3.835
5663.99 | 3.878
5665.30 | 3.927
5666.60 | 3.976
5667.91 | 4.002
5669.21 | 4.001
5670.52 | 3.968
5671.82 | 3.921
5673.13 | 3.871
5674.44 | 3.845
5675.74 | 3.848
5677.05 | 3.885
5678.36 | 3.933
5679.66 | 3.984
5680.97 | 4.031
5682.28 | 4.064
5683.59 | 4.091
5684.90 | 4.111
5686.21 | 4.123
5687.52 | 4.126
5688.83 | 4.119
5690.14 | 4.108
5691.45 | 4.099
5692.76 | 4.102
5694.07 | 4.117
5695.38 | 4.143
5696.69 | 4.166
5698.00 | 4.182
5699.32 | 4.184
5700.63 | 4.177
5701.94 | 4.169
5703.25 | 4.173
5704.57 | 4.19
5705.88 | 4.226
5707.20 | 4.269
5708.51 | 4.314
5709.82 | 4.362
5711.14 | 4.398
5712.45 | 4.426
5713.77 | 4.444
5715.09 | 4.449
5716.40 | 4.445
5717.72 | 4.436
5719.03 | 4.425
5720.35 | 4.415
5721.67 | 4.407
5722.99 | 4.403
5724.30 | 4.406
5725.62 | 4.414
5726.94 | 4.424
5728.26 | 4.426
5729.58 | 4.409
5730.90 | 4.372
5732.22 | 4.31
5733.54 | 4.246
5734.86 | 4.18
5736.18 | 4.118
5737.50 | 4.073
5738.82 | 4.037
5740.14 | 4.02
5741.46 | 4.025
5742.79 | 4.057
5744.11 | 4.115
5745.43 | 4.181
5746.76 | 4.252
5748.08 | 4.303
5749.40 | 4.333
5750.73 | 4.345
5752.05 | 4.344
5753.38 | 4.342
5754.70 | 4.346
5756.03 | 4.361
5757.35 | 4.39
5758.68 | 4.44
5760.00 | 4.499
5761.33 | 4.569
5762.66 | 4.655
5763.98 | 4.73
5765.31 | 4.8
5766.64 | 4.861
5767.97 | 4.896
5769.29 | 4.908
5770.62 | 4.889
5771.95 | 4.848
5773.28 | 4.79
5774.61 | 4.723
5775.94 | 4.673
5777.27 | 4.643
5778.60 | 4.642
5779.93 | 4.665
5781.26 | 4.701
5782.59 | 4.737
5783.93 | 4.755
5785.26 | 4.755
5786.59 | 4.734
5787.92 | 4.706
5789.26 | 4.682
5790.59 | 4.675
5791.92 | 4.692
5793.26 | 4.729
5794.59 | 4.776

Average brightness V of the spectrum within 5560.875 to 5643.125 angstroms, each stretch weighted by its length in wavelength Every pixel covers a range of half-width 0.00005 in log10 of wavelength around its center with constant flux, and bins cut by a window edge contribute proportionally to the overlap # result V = 3.89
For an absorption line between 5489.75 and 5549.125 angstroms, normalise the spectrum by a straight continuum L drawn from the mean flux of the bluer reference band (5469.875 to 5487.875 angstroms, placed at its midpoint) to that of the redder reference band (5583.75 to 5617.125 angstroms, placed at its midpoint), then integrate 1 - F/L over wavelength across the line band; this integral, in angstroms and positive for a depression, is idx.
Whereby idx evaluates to 5.6 angstroms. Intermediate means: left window 3.43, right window 3.85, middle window 3.23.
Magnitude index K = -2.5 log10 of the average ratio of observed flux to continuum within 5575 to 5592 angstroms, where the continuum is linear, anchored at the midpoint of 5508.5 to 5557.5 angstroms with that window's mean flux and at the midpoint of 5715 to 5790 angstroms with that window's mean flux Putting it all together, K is -0.14 mag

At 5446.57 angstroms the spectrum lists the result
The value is 3.156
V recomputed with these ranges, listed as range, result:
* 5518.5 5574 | 3.23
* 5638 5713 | 3.96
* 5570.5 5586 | 3.96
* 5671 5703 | 4.06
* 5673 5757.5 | 4.22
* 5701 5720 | 4.34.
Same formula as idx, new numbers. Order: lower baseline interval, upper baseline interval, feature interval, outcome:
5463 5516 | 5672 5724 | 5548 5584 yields 0.8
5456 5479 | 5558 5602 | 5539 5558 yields 4.0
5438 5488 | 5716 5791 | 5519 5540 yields 3.2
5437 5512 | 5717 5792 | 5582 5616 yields 0.4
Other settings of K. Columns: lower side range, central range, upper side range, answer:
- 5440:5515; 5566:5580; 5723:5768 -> -0.06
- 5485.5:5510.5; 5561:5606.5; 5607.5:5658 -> -0.02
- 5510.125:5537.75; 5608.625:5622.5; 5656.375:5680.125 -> -0.17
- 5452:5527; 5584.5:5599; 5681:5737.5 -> 0.04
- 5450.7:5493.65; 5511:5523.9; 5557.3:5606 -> 0.06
